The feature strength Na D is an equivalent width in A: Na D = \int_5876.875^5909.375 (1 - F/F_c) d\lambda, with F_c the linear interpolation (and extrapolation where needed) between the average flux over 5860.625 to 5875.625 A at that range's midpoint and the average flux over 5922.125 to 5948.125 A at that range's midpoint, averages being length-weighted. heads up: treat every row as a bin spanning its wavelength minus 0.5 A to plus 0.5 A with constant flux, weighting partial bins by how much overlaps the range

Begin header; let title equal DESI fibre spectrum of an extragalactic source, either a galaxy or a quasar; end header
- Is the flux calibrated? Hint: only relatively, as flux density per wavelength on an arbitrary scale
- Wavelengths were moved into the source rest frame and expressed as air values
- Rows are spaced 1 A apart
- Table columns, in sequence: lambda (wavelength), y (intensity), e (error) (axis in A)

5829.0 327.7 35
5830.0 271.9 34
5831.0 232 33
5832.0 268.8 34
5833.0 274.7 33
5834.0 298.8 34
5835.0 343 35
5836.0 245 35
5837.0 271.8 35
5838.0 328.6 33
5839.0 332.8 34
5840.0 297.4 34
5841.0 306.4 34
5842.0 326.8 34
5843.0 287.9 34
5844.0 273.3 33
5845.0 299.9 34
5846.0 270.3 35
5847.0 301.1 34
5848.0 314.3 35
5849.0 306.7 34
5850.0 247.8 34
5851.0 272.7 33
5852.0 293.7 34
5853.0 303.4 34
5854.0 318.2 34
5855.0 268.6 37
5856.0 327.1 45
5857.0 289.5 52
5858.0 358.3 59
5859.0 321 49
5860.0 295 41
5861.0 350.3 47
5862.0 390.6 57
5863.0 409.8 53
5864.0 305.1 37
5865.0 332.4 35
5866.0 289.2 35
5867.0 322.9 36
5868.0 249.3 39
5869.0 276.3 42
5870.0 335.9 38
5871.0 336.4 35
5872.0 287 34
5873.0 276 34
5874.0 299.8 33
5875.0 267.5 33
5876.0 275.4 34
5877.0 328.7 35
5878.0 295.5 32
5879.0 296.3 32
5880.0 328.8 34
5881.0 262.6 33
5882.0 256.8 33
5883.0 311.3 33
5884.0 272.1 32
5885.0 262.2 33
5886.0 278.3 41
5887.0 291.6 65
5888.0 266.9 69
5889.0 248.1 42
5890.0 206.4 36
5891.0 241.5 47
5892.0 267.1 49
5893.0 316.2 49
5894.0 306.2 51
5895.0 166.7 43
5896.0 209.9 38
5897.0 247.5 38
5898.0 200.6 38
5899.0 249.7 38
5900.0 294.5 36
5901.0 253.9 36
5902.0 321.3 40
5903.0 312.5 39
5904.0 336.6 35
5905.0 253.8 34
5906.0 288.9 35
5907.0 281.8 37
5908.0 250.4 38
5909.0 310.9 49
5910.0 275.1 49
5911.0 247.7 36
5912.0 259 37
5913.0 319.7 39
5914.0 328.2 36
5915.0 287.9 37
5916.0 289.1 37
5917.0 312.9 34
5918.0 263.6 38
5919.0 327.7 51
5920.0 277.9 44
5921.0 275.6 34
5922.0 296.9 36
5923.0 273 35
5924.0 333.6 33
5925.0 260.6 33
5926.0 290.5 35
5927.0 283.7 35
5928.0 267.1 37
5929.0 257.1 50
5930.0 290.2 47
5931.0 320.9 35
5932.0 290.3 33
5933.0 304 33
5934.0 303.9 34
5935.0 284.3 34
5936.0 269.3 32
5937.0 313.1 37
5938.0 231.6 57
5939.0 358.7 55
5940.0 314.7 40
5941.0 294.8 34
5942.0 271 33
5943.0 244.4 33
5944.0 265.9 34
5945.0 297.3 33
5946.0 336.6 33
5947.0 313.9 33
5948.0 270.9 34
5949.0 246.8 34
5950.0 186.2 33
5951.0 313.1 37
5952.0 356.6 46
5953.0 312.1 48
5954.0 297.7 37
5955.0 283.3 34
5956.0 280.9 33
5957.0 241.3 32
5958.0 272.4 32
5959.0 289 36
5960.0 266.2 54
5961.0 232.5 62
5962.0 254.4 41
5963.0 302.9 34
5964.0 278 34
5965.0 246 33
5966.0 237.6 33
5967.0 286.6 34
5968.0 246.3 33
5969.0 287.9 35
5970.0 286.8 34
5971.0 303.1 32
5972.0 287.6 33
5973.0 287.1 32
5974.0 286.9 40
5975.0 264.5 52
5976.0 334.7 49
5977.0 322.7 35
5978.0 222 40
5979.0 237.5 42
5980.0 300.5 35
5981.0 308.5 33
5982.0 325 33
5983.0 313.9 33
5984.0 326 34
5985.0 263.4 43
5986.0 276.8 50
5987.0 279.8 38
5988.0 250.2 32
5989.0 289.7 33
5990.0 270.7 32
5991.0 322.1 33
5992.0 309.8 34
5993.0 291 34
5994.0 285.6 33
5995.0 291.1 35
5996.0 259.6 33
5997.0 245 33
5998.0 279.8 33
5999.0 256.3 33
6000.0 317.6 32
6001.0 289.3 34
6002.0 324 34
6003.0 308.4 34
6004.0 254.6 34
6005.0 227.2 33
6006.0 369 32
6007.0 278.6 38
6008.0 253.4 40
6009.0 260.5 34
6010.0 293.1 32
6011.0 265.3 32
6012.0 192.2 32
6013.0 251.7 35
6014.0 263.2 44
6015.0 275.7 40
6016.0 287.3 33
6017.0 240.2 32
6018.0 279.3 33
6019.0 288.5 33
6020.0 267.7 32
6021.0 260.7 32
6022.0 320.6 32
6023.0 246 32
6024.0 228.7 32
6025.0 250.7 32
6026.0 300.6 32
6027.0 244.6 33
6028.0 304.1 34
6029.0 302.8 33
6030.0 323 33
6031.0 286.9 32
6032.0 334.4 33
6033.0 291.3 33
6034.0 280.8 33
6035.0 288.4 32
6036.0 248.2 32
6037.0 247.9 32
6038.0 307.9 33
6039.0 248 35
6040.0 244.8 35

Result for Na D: 3.5 A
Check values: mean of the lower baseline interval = 315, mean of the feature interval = 272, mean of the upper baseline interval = 290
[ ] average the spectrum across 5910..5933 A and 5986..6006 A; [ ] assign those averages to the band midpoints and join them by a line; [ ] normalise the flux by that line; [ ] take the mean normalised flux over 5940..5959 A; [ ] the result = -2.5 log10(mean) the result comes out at 0.01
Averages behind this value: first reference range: 289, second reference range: 284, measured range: 284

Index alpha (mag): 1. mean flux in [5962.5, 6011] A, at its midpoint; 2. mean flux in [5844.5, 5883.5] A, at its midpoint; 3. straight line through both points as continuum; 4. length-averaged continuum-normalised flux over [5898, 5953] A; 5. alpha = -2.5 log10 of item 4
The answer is 0.024 mag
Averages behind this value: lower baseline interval 304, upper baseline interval 284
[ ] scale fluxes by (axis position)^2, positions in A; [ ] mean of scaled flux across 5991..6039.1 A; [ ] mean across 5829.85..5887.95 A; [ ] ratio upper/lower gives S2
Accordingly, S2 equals 0.98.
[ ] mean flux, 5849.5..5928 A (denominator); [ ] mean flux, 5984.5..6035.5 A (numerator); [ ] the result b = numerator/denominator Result 0.97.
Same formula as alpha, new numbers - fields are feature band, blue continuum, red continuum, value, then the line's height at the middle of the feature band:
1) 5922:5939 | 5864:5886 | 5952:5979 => -0.02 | 284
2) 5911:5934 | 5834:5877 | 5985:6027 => 0.00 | 292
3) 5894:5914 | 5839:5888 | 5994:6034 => 0.10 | 295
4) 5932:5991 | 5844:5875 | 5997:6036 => 0.02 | 288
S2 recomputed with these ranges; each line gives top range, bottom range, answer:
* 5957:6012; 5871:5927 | 1.03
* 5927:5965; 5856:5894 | 0.98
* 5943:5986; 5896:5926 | 1.02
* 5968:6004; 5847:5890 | 1.00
